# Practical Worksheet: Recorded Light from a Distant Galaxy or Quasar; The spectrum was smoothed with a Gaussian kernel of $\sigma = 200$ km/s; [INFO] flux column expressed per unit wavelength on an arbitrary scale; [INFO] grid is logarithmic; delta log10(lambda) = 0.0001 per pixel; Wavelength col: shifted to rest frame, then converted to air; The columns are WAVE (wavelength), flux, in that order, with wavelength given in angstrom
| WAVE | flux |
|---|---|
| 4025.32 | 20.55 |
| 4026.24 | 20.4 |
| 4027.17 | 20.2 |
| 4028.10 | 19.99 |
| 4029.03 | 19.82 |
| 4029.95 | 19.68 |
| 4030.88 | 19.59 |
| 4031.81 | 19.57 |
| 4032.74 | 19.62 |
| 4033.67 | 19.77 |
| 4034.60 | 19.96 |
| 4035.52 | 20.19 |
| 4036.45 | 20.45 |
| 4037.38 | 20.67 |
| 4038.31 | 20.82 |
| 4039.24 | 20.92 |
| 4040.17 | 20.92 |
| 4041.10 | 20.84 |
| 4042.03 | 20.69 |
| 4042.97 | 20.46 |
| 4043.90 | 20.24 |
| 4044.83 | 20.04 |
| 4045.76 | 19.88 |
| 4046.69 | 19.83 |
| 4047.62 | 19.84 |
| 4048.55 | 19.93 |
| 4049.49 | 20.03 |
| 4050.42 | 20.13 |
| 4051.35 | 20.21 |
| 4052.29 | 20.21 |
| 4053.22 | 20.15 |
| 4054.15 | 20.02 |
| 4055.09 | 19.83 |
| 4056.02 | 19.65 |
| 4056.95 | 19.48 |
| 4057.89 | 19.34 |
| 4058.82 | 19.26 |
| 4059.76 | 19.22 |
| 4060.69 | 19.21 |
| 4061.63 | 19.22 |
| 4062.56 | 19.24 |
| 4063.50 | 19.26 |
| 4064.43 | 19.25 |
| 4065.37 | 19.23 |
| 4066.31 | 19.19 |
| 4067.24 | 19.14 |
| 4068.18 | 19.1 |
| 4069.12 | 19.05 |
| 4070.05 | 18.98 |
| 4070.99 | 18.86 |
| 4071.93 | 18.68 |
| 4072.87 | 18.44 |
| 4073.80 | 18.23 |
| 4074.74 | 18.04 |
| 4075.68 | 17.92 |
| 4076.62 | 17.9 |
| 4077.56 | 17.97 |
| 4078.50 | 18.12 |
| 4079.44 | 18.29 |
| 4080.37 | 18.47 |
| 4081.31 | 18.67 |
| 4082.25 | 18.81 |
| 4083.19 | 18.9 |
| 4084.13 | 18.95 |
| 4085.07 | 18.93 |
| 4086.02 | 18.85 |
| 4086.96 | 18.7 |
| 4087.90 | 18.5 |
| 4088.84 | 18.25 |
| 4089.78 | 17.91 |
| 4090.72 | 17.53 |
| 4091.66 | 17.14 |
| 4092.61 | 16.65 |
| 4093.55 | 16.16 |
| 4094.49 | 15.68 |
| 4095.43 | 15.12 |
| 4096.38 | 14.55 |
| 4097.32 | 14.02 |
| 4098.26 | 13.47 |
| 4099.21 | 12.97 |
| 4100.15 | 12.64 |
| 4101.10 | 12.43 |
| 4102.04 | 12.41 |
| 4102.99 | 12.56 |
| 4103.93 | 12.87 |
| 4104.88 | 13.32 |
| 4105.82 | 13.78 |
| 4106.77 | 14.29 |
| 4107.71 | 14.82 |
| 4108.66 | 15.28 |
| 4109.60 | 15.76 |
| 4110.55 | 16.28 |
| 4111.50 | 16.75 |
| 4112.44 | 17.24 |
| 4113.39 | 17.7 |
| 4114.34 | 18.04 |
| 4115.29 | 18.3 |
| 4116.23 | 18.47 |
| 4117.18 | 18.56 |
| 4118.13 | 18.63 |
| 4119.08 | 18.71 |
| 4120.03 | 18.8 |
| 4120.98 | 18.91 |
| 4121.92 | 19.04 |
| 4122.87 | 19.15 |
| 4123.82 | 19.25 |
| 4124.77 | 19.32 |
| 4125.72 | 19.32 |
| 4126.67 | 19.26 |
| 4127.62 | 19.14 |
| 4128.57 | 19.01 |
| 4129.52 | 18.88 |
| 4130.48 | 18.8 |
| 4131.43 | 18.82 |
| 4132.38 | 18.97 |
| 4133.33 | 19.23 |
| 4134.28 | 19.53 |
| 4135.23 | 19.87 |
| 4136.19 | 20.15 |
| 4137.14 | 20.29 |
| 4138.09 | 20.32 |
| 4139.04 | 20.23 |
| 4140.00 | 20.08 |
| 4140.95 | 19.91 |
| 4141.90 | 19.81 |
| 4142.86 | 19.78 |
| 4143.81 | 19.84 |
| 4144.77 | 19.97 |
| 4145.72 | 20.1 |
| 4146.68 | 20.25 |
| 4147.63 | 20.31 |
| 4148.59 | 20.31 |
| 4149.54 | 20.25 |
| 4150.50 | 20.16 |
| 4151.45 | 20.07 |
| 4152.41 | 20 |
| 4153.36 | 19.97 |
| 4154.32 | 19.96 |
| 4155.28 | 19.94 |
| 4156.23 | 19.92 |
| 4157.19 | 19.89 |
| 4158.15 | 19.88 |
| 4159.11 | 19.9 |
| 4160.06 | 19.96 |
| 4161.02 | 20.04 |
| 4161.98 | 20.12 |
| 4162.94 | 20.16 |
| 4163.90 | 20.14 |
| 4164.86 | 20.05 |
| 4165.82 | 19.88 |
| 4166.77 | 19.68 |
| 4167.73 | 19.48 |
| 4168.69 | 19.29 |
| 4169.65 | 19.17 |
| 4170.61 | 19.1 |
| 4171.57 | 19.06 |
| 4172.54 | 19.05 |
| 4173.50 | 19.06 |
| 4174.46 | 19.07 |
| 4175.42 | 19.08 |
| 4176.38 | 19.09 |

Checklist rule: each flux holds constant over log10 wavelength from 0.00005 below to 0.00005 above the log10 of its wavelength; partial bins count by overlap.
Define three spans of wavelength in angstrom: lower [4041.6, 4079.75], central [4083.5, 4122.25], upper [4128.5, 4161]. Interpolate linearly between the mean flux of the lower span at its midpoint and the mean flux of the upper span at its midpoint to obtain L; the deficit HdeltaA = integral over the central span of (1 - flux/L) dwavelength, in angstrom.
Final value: 6.5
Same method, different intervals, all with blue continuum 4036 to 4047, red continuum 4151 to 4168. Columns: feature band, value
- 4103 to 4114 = 2.72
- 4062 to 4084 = 1.79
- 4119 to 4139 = 0.78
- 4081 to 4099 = 2.79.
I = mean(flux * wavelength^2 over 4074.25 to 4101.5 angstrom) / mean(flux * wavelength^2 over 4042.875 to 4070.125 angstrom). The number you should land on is 0.88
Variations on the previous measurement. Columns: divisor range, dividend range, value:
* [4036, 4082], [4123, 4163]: 1.06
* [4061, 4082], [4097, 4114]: 0.78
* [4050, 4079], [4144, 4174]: 1.09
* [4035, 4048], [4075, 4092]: 0.92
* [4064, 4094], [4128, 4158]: 1.11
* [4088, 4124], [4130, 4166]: 1.26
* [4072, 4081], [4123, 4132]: 1.07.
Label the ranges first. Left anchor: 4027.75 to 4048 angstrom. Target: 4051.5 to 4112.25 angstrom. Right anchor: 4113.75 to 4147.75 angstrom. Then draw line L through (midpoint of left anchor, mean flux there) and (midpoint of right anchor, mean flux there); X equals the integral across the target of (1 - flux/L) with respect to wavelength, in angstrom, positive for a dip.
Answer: 7.43 angstrom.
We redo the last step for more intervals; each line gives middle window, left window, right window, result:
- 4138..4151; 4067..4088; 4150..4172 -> -0.34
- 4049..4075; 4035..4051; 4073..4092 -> 0.08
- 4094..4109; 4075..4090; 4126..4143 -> 4.06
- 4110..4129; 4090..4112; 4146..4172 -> -2.49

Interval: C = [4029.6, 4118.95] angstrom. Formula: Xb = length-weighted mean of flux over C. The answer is 18.1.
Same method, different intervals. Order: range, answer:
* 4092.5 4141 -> 17.2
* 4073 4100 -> 17.3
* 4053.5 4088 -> 18.9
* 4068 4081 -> 18.4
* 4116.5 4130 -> 19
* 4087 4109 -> 15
